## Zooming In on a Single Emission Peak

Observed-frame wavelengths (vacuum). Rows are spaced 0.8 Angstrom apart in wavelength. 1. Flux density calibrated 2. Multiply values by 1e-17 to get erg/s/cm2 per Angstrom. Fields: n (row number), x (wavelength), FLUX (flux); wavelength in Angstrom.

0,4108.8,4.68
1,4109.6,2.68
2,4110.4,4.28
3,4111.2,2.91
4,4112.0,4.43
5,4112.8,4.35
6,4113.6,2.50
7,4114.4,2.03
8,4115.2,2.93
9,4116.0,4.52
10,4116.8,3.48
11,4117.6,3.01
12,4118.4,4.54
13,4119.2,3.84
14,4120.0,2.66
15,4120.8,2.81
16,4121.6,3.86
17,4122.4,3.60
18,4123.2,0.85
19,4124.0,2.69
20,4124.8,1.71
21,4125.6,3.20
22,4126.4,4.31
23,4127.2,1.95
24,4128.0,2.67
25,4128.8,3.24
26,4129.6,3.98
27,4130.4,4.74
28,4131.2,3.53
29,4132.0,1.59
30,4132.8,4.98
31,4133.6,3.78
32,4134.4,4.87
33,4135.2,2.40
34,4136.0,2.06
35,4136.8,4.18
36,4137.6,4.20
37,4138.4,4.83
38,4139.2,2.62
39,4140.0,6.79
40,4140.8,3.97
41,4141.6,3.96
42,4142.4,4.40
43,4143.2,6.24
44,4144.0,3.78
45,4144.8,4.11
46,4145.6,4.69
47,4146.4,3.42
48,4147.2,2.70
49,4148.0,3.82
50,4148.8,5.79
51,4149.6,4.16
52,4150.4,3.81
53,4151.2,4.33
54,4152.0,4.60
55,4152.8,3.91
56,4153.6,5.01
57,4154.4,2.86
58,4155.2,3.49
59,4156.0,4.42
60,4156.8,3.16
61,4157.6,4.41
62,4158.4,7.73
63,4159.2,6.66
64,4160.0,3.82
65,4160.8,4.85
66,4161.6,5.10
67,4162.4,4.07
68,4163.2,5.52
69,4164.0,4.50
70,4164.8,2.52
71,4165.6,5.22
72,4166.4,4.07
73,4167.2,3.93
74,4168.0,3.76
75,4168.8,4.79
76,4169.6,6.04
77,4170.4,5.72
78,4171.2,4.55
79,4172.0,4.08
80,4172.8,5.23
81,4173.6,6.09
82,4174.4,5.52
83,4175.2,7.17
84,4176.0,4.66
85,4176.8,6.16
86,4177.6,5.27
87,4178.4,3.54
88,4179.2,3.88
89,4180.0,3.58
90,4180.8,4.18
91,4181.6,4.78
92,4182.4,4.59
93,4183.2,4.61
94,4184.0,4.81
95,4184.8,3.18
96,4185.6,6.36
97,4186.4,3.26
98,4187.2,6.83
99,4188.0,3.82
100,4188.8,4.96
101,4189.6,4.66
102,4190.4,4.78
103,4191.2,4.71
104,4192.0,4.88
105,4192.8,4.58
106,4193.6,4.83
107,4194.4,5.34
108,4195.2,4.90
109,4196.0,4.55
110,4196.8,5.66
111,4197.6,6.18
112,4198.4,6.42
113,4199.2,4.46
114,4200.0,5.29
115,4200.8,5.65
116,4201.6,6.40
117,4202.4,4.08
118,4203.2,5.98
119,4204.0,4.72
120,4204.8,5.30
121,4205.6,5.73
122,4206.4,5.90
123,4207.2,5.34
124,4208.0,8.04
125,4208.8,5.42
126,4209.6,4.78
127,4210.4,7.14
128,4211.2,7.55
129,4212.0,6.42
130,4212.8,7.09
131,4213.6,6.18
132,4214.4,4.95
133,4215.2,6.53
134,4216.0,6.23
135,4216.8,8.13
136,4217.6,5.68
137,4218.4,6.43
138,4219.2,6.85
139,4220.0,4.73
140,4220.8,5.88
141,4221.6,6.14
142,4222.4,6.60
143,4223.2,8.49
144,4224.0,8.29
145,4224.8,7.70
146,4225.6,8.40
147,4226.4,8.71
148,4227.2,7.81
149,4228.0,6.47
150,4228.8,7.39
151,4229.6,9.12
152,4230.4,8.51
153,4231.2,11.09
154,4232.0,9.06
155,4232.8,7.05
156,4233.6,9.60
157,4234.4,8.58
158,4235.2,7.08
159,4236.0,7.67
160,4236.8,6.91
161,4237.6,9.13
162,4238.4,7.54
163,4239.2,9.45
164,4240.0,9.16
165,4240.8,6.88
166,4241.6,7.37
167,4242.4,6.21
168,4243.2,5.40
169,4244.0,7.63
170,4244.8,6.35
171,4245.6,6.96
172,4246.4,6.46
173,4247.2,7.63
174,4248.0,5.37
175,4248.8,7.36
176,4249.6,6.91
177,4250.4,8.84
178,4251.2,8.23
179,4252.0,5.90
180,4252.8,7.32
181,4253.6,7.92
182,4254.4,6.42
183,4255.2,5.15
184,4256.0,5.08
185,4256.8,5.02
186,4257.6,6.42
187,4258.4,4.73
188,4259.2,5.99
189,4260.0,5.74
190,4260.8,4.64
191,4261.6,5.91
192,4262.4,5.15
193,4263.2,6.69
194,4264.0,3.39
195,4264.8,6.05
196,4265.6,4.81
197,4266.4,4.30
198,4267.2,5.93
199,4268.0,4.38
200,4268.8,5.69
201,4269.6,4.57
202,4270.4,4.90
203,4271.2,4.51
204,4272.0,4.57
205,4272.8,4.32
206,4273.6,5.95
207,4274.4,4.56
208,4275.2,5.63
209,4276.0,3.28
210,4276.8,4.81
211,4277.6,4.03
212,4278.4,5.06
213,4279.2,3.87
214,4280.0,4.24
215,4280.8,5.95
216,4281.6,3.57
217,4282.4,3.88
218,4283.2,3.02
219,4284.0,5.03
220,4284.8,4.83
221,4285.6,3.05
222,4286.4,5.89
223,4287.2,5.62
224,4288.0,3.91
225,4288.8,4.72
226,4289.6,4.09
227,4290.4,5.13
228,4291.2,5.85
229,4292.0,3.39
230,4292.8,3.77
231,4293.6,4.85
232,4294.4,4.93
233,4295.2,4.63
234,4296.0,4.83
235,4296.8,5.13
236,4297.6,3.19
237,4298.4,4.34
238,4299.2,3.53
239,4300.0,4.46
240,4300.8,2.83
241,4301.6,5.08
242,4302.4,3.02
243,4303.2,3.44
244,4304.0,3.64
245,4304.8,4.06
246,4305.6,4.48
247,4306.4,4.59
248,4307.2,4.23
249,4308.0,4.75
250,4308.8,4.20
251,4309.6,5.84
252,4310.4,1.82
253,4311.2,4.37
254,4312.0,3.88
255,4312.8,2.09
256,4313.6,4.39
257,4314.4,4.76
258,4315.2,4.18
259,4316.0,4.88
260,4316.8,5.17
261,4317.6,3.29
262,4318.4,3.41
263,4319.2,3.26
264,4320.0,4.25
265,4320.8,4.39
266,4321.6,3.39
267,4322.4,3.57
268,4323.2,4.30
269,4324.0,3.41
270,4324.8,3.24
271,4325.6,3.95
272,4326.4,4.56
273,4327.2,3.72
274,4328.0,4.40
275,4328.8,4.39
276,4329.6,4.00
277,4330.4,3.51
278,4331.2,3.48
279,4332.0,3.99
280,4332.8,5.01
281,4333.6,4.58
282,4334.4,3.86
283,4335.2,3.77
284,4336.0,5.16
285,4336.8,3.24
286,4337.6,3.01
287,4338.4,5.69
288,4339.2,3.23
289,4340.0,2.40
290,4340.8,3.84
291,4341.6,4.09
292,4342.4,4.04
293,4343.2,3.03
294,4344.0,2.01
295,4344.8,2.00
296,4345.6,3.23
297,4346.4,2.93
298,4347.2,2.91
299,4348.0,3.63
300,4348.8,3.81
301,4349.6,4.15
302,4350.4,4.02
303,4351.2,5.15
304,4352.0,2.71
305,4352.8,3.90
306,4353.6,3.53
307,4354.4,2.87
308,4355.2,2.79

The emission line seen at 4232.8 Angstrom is C IV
